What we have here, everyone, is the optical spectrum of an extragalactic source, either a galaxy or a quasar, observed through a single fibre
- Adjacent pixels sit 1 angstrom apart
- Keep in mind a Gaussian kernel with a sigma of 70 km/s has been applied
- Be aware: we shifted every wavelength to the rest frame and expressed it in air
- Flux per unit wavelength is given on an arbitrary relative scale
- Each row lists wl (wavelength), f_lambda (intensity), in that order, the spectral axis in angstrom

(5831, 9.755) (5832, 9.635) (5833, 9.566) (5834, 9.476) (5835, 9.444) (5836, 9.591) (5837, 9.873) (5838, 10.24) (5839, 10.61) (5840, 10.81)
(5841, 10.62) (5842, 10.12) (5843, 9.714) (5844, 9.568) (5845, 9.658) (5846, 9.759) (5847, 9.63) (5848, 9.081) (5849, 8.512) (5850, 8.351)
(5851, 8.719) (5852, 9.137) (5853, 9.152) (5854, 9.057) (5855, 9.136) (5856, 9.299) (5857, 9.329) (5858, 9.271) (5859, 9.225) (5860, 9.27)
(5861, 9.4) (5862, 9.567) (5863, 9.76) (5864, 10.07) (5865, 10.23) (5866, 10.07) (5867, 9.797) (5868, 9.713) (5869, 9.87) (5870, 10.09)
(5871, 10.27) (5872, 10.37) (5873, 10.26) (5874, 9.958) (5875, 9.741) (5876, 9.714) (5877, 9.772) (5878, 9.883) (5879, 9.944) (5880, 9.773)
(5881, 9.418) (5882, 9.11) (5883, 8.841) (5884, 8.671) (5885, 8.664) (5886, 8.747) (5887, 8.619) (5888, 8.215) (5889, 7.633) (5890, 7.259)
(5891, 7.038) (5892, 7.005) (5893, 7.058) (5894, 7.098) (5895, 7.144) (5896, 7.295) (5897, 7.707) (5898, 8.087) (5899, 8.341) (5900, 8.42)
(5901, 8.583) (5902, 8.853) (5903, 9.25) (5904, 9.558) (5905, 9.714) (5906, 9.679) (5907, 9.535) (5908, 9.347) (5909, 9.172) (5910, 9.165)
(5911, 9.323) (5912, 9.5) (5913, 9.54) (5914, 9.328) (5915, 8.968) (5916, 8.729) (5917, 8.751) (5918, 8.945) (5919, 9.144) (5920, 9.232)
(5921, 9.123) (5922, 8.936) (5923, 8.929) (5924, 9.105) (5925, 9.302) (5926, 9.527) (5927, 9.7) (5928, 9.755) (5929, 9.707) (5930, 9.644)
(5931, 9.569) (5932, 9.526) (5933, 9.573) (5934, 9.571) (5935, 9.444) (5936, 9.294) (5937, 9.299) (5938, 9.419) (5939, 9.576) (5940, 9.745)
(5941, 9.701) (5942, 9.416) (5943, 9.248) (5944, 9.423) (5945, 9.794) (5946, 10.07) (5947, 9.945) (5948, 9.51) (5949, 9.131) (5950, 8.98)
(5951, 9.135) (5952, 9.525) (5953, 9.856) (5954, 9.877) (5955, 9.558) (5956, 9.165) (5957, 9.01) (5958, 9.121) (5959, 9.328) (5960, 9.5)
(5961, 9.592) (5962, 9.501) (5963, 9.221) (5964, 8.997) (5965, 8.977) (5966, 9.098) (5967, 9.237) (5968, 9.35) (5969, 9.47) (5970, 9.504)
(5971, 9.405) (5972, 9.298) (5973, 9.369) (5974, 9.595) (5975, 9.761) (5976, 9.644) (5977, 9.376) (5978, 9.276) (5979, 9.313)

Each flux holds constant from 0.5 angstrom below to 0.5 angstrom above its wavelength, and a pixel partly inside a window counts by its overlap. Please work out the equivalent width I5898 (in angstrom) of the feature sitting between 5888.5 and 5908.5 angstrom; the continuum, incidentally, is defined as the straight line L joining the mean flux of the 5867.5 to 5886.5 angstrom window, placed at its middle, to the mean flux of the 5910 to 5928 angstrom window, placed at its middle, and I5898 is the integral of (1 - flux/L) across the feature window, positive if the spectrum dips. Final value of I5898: 2.5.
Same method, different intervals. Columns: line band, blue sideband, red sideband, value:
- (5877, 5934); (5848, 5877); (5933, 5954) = 3.9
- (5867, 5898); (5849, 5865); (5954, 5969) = 1.4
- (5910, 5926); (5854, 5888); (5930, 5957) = 0.6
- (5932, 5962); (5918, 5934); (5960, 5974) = -0.4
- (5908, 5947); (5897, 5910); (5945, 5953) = -0.5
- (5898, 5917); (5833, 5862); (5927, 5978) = 0.7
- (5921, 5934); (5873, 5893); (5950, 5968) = -0.4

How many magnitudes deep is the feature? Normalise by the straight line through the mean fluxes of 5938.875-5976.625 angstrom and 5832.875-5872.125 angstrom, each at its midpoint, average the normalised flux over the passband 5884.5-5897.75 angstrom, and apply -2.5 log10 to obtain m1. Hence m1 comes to 0.24 mag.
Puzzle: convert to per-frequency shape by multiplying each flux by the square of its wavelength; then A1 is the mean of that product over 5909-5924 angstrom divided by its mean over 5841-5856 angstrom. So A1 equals 1.00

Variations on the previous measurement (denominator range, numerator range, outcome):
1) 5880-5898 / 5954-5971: 1.19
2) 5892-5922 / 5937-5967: 1.09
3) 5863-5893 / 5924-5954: 1.05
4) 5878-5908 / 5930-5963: 1.14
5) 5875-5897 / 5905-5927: 1.10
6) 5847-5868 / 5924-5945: 1.05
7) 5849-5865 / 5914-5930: 1.02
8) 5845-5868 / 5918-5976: 1.04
